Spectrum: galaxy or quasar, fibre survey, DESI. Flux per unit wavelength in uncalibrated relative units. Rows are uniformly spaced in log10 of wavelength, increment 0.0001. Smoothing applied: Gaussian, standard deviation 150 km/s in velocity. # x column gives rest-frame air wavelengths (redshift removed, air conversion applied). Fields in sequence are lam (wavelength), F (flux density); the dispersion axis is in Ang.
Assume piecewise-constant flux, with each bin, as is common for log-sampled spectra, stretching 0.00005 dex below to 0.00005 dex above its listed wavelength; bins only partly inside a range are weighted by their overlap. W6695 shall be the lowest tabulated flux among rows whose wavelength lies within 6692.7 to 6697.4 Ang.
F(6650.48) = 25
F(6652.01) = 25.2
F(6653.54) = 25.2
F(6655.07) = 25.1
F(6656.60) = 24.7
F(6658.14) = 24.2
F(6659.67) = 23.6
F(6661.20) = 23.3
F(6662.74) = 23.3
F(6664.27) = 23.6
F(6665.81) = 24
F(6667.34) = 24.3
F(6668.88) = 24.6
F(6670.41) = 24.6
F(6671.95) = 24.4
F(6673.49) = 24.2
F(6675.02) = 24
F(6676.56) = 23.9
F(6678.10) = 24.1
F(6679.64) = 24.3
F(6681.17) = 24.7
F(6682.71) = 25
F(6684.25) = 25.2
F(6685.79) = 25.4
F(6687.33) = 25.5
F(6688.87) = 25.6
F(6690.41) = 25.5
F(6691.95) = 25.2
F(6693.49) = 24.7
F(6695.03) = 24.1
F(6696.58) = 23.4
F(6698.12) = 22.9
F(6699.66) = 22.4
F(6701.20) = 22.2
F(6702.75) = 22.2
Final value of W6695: 23.4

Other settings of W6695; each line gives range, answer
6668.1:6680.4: 23.9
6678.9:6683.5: 24.3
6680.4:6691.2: 24.7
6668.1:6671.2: 24.6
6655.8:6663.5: 23.3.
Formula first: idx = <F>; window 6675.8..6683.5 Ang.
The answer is 24.4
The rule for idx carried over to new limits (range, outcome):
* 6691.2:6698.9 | 24.1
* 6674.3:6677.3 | 23.9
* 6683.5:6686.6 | 25.3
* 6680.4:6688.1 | 25.2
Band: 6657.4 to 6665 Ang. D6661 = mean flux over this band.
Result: 23.6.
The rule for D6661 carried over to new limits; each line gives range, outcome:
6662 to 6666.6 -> 23.7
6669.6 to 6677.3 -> 24.2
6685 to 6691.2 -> 25.5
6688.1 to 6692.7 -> 25.4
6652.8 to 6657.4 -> 25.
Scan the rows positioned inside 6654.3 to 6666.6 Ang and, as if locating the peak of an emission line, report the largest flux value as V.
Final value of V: 25.1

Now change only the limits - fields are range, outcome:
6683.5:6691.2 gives 25.6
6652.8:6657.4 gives 25.2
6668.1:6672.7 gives 24.6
